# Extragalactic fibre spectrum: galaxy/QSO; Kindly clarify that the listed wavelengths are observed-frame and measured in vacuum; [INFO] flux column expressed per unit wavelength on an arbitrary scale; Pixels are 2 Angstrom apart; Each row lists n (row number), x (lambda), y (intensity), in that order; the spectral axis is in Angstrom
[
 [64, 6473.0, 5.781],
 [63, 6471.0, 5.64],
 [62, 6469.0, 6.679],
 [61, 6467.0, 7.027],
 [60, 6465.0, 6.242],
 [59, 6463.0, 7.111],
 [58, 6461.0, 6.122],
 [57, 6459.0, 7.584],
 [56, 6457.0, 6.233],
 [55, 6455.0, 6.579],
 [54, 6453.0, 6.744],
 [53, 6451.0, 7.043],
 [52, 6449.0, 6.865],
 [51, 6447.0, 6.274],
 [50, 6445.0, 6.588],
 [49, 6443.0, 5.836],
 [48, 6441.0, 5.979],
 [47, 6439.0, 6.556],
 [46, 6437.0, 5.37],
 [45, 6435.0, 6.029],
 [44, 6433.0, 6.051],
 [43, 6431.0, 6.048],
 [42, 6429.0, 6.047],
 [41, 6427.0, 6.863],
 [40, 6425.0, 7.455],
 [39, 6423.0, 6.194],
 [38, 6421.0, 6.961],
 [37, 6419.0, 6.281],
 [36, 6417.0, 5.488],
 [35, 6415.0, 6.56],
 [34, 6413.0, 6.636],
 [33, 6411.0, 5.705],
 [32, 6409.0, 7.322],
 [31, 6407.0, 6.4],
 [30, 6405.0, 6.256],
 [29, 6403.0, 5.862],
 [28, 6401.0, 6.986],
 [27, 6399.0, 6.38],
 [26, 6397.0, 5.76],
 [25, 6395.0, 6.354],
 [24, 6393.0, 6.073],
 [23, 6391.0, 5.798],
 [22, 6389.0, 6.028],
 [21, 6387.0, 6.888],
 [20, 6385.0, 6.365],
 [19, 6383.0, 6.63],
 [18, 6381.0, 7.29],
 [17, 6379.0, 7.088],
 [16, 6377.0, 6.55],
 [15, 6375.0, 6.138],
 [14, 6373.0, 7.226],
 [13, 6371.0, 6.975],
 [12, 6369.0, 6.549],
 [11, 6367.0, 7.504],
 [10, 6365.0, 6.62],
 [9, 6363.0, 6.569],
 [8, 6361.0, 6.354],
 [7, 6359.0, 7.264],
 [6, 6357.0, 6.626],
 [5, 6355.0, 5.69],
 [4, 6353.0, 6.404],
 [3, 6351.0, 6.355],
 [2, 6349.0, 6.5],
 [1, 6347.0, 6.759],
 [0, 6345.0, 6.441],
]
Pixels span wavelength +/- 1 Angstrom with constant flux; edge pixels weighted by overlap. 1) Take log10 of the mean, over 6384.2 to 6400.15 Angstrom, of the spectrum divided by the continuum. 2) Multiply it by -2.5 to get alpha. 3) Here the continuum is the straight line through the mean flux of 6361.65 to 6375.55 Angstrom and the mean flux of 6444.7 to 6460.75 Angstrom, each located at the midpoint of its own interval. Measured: 0.10 mag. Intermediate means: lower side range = 6.81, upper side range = 6.72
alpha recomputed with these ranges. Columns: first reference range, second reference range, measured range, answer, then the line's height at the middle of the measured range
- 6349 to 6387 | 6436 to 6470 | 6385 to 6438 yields 0.050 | 6.6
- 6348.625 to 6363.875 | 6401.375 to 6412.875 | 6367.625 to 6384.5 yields -0.062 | 6.43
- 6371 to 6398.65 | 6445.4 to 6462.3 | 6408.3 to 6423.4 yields 0.033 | 6.58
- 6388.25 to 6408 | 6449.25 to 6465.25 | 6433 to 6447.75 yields 0.085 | 6.58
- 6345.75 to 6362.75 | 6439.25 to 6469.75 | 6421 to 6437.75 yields 0.043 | 6.57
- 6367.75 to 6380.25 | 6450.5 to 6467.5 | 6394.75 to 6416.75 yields 0.067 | 6.76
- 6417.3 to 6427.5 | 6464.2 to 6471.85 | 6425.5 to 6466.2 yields 0.018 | 6.53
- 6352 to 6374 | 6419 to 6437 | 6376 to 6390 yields -0.013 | 6.61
